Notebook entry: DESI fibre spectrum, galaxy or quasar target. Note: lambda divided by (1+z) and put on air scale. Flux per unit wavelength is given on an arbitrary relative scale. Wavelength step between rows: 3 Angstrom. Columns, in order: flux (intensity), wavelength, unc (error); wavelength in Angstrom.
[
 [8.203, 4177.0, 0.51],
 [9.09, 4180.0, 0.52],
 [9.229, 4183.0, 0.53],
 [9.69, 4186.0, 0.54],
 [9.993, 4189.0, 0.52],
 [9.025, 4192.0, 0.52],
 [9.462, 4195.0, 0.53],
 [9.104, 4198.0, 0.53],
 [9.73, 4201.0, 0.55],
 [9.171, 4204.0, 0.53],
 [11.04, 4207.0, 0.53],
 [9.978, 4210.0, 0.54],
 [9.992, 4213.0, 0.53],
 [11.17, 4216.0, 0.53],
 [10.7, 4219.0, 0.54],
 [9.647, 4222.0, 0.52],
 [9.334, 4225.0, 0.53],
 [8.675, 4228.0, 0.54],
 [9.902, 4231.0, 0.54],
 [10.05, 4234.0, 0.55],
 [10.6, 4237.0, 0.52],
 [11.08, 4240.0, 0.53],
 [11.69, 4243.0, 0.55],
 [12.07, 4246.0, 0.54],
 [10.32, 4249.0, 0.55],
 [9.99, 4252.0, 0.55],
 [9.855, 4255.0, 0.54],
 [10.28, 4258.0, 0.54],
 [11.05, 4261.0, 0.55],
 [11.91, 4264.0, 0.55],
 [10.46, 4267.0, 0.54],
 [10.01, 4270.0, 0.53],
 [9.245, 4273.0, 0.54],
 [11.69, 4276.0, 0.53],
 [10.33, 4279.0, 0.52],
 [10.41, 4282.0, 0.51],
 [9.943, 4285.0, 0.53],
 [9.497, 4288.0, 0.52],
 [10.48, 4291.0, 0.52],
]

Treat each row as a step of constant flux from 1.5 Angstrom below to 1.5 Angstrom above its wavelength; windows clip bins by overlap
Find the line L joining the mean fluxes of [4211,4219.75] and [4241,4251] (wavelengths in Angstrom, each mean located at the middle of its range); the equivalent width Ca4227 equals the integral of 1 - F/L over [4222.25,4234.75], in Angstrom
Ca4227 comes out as 1.6 Angstrom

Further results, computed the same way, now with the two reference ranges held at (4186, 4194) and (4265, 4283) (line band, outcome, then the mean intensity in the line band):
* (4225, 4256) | -1.0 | 10.4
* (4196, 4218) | -0.7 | 10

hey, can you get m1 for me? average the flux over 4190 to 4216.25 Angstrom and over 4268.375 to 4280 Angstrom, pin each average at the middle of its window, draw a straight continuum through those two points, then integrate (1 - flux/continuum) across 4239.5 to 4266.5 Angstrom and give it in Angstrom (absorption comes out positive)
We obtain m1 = -1.94 Angstrom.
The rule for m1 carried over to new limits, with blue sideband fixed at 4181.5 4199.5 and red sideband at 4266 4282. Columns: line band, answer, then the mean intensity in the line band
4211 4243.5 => -1.3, 10.2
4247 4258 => -0.1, 10.2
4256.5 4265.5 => -0.8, 11.1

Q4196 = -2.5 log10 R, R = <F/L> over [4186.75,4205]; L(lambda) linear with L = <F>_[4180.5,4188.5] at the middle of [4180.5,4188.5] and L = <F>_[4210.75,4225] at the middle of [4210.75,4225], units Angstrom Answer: 0.03 mag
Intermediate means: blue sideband 9.48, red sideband 10.2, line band 9.43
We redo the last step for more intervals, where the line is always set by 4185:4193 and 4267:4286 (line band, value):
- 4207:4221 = -0.07 mag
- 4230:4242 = -0.05 mag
